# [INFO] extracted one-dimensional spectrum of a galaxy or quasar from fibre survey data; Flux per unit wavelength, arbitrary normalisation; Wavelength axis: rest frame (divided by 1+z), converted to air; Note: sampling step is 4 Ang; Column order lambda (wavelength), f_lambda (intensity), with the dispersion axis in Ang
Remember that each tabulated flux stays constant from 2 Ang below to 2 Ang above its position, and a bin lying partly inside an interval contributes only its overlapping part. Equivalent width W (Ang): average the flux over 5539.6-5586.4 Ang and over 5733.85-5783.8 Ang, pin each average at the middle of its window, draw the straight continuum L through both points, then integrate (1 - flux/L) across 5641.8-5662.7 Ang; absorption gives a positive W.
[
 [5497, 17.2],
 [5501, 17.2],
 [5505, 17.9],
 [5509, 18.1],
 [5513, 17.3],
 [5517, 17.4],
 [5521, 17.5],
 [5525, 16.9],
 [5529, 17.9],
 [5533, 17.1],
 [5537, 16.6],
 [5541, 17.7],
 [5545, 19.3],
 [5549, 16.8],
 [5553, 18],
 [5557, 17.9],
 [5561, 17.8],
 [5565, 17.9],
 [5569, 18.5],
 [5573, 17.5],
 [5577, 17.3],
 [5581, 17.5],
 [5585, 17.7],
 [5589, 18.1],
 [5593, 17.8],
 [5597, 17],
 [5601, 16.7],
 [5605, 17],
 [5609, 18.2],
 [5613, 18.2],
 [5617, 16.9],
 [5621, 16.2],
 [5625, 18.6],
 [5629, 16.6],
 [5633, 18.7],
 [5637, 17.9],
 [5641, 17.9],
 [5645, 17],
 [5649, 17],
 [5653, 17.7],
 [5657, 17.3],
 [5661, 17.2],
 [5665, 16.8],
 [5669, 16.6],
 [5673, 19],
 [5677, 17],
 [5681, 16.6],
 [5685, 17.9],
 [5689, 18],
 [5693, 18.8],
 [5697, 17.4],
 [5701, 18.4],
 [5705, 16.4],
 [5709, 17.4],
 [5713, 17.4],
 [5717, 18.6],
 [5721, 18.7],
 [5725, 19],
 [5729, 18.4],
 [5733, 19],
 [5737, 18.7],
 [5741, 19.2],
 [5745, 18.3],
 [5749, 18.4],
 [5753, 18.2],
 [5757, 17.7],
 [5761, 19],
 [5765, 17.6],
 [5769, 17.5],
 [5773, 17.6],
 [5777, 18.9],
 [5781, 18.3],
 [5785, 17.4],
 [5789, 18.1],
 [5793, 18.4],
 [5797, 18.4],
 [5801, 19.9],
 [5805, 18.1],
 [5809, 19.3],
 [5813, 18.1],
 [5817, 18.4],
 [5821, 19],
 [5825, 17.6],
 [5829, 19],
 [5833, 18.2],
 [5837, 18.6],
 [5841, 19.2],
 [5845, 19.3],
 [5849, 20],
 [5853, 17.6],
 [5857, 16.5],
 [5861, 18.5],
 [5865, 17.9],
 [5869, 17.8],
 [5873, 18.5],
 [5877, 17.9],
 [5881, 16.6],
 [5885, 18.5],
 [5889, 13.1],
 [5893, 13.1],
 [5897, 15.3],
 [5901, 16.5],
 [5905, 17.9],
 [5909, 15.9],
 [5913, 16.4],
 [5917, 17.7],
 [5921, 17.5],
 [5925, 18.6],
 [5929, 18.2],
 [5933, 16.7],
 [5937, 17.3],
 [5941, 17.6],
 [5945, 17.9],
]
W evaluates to 0.9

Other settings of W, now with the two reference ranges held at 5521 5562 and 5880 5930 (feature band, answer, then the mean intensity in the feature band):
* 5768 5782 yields -1.0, 18.1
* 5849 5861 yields -0.8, 17.8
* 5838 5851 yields -2.1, 19.4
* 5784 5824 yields -4.0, 18.5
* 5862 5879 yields -1.5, 18.1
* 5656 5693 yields -0.6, 17.5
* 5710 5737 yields -2.3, 18.5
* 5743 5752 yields -0.7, 18.3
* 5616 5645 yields -0.3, 17.5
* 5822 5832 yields -1.0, 18.4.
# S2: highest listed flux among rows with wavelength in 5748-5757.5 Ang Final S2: 18.4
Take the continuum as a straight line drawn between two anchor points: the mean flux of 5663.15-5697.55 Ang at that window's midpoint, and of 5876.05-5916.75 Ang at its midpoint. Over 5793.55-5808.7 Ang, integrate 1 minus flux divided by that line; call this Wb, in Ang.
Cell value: -1.85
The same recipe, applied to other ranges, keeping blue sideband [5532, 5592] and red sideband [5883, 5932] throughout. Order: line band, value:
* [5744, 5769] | -1.57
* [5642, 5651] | 0.18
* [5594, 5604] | 0.36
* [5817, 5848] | -3.52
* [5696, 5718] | -0.42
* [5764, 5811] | -3.72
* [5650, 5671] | 0.34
